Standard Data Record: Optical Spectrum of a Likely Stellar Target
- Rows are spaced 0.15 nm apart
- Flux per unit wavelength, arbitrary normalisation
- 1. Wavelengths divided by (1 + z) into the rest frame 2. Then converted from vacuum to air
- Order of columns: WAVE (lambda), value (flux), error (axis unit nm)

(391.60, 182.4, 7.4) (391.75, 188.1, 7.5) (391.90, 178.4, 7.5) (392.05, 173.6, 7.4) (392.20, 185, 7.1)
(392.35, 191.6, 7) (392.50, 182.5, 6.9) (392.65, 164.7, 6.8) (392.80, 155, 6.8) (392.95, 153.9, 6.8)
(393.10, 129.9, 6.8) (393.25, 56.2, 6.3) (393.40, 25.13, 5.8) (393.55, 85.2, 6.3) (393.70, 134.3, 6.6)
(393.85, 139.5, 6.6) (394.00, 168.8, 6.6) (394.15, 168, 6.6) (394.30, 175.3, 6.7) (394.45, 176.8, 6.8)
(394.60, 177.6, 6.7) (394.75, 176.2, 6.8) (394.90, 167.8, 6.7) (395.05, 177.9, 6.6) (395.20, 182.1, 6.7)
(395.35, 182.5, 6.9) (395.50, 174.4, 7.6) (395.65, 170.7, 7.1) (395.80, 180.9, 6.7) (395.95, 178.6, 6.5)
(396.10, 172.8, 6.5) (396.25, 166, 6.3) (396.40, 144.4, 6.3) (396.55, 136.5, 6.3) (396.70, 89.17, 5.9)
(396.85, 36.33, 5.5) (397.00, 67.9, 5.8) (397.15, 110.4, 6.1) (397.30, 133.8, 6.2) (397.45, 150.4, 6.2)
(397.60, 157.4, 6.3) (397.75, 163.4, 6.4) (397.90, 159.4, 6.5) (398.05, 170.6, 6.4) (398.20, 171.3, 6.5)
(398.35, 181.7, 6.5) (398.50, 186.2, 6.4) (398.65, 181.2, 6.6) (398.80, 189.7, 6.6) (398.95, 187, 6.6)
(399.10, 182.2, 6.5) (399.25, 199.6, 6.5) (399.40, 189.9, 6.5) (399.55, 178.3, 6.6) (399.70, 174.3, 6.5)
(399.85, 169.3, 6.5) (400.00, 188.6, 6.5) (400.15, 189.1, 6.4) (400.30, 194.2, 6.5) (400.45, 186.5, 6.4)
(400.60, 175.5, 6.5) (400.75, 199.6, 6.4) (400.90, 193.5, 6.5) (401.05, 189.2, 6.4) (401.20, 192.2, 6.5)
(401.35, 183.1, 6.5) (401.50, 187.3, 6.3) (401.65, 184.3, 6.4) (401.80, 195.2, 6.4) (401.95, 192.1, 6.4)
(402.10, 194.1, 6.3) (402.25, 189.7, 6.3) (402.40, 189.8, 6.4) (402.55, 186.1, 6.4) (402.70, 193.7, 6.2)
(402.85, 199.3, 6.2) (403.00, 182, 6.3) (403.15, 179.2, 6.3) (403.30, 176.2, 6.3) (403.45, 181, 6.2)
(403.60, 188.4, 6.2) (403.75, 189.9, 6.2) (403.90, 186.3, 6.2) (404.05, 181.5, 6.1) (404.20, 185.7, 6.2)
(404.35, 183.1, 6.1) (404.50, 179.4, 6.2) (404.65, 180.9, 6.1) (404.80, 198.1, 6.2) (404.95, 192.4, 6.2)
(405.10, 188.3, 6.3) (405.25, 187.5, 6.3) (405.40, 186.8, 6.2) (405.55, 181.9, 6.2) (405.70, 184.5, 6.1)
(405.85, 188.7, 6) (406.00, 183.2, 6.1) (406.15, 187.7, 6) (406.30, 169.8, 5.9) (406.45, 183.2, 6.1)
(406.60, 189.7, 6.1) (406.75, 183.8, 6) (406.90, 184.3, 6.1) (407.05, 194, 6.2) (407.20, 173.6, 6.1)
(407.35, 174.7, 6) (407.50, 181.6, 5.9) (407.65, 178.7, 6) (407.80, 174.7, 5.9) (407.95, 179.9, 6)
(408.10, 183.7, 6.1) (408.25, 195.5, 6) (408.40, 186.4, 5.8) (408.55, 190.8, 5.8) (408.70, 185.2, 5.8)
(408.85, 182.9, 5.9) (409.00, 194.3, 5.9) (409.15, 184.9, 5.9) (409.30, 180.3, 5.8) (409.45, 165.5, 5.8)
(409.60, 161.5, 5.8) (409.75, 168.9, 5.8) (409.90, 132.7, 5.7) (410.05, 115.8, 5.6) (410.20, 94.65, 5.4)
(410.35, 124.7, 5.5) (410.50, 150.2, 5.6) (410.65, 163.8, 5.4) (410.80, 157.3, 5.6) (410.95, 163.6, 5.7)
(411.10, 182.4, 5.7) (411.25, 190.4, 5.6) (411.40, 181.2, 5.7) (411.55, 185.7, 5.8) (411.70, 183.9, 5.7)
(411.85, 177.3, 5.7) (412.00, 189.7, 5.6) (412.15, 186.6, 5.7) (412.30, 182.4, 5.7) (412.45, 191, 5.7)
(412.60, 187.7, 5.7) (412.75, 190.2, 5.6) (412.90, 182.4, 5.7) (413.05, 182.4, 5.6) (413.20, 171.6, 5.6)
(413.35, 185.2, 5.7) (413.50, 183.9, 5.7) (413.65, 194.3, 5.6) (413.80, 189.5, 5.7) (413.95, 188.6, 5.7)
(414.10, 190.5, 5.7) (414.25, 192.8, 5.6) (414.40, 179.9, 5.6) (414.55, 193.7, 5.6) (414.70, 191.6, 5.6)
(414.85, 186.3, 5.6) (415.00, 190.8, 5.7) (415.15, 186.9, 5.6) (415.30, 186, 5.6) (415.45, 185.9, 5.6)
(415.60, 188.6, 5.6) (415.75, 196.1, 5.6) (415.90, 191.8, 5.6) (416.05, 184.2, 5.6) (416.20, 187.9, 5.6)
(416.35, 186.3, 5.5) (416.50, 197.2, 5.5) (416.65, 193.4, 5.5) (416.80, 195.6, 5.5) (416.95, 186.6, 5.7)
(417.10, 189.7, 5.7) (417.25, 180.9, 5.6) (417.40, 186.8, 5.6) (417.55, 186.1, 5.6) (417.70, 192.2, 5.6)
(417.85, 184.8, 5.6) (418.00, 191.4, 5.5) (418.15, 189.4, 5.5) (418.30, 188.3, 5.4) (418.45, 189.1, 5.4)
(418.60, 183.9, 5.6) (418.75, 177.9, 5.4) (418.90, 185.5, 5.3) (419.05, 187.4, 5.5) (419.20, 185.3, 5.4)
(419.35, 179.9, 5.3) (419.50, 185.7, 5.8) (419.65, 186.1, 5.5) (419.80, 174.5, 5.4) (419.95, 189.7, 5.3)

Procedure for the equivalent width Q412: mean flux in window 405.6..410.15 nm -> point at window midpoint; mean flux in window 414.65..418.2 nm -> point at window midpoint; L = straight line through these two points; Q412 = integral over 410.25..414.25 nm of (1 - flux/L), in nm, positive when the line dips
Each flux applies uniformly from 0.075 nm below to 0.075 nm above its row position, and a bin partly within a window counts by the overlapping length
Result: 0.10 nm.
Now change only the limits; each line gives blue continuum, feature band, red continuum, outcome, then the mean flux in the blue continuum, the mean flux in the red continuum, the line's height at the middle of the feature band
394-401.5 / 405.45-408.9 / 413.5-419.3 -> -0.10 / 168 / 188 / 178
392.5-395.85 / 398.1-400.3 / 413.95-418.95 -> -0.33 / 152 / 188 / 160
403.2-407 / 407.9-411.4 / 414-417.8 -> 0.37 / 185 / 189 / 187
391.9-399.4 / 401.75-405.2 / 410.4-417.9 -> -0.41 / 155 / 185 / 168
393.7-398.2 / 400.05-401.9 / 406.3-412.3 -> -0.32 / 154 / 173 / 161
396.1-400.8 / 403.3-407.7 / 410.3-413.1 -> -0.38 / 162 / 177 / 170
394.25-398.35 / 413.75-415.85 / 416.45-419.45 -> -0.07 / 154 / 187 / 183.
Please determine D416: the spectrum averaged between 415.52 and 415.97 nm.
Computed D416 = 192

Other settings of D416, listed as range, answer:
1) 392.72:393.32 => 125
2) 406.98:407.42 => 181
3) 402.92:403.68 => 182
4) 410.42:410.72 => 156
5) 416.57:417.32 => 189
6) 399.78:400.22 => 182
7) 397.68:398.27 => 166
